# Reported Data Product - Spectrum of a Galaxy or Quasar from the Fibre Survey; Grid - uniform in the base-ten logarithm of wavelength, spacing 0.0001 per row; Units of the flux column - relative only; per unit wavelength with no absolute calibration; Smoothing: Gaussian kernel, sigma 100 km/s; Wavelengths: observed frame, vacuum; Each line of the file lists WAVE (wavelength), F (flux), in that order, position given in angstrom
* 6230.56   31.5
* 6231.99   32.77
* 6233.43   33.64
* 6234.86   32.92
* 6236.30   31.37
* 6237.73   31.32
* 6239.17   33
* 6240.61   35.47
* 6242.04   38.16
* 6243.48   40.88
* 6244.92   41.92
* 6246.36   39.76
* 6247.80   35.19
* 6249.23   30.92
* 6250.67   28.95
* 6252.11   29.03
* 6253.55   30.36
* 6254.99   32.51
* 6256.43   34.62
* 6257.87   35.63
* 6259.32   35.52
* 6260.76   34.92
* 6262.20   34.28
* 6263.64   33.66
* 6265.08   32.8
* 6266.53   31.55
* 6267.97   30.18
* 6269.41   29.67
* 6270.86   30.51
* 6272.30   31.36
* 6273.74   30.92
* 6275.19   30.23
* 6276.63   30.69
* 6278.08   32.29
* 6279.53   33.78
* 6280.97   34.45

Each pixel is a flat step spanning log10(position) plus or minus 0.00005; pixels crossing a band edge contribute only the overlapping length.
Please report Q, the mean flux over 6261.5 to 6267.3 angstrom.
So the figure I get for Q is 33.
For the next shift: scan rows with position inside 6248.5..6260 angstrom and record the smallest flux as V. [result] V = 28.95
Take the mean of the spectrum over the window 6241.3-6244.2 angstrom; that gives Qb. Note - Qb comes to 39.5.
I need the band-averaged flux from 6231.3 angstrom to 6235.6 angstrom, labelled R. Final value 33.1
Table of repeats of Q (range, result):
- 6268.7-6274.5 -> 30.6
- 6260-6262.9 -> 34.7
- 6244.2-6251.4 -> 35.4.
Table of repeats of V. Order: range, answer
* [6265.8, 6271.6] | 29.67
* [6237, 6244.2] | 31.32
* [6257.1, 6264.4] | 33.66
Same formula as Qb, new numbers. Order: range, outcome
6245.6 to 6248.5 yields 37.5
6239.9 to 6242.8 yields 36.9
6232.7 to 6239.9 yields 32.4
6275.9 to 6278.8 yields 31.5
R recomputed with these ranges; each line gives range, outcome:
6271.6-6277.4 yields 30.8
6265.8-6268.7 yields 30.9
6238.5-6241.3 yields 34.2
